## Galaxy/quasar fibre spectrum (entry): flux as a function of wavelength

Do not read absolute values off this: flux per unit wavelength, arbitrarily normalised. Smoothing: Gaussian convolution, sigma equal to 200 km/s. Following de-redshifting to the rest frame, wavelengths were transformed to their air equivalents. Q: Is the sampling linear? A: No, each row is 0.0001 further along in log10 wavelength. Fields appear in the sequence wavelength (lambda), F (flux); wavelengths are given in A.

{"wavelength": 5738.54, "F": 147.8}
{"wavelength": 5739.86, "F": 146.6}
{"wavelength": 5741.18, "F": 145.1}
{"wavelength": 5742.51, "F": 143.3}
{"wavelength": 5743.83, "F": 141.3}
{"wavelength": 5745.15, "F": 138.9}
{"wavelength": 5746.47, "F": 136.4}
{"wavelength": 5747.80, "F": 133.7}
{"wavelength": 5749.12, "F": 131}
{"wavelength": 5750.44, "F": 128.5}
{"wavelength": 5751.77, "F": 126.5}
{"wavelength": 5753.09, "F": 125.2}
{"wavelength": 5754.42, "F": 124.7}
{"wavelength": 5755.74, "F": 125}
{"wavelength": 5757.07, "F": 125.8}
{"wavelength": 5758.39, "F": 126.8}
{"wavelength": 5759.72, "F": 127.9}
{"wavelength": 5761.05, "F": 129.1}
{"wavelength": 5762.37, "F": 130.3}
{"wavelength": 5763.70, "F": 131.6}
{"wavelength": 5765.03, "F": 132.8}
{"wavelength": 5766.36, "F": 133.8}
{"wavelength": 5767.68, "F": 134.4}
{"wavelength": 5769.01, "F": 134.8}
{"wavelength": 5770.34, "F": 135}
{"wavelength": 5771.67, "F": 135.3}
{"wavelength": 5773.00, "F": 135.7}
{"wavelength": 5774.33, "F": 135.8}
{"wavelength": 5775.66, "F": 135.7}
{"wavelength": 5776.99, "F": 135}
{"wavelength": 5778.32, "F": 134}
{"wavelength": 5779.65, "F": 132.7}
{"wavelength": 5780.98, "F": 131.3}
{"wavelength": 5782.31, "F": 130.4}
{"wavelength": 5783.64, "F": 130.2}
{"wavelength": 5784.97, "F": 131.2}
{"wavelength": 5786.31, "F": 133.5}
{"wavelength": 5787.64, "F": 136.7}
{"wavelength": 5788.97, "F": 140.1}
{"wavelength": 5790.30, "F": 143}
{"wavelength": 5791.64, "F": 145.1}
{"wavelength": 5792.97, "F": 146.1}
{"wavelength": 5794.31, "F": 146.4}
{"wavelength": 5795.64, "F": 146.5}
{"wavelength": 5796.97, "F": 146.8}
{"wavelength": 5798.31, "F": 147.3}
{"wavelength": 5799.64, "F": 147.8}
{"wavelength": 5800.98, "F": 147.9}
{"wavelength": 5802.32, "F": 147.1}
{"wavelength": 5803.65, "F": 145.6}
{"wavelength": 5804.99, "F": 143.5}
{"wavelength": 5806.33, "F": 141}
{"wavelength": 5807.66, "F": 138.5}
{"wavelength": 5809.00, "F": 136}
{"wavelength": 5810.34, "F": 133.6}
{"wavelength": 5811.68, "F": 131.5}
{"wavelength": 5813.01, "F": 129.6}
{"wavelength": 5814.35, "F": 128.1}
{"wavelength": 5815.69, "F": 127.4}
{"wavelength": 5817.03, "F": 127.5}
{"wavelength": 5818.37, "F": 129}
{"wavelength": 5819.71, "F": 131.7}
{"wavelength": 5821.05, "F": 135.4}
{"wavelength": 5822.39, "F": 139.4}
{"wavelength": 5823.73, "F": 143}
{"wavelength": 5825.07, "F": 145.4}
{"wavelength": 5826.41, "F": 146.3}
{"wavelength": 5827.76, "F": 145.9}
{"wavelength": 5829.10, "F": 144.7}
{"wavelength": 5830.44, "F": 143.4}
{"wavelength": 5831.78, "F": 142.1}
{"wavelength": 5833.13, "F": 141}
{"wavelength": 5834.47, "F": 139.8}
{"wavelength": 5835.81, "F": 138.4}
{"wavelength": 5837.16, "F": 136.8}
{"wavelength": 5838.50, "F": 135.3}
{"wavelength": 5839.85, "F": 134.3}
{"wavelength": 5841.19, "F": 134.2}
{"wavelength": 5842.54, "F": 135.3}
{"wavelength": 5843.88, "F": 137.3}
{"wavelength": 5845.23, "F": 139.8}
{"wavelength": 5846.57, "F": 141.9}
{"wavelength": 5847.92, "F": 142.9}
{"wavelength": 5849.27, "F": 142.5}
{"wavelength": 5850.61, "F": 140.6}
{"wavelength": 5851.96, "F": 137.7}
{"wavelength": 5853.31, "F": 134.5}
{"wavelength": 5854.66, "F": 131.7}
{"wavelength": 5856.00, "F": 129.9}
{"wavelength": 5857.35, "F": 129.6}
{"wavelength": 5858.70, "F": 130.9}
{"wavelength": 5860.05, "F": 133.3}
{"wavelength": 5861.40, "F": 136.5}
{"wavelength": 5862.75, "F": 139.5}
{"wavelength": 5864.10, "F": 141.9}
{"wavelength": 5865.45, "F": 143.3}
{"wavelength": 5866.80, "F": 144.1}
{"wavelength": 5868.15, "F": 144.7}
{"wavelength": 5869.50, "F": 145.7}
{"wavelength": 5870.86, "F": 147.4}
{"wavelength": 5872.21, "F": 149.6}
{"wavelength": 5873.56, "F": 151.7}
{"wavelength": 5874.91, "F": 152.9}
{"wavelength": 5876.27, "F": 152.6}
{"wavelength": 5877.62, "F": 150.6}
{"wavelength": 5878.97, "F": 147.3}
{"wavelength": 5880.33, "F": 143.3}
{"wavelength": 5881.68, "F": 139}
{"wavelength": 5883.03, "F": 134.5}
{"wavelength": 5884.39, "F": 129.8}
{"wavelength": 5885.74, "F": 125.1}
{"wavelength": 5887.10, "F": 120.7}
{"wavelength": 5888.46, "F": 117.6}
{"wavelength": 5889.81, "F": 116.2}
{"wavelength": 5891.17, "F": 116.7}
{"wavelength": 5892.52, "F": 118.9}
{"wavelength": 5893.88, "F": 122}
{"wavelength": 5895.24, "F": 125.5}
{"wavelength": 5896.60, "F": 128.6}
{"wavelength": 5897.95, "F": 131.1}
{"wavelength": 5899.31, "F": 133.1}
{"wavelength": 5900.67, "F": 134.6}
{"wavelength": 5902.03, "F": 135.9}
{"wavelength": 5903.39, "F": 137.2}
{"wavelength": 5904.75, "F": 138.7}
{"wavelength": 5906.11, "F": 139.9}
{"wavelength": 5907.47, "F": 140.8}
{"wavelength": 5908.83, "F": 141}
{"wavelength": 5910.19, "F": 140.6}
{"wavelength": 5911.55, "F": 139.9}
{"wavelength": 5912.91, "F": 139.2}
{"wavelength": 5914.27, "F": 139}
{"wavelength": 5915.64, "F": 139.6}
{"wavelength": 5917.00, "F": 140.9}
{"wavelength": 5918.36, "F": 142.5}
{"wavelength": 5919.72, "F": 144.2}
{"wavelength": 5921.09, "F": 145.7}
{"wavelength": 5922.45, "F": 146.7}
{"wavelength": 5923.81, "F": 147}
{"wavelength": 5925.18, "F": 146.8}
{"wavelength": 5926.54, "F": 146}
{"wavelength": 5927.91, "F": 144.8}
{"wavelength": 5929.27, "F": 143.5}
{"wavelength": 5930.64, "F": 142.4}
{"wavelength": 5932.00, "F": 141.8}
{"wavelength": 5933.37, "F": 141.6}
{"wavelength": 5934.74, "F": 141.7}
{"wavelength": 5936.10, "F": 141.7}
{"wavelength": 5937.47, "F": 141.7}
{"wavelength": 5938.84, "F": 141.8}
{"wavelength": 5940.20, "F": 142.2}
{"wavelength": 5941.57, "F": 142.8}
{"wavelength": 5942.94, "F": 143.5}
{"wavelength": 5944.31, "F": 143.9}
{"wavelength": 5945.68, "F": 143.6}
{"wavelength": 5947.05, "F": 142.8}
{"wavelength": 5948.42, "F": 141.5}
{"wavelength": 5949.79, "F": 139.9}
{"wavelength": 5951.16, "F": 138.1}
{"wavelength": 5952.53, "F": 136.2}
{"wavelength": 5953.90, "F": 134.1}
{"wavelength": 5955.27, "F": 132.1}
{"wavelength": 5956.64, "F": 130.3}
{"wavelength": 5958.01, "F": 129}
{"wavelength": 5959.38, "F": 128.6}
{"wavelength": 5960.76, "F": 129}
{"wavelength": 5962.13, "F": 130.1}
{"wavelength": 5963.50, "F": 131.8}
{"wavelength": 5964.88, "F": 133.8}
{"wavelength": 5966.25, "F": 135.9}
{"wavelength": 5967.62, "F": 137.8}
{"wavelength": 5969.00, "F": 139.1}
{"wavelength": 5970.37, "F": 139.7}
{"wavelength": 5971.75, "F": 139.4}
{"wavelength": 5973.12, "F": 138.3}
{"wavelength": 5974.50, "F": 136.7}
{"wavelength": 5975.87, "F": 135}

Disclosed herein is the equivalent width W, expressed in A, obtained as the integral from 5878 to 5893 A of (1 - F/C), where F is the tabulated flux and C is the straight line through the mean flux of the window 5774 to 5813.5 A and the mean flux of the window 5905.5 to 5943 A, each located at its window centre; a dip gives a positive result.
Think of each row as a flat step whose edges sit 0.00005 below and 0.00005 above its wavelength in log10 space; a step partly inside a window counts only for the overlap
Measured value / 1.4 A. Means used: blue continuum 139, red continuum 142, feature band 129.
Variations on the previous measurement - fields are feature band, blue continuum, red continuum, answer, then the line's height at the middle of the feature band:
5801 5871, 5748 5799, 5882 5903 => -4.4 A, 130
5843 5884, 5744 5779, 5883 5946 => -1.8 A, 135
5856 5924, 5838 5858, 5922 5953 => 1.0 A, 139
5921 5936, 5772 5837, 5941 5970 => -0.8 A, 137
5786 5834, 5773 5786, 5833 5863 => -2.0 A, 135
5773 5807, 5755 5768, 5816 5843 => -1.7 A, 133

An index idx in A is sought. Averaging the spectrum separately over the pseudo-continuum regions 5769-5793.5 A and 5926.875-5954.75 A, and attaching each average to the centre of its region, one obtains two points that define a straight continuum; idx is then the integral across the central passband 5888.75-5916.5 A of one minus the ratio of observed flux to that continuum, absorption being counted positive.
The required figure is 1.5 A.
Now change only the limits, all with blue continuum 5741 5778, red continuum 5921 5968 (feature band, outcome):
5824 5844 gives -0.71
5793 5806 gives -1.19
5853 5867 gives 0.06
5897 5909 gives 0.11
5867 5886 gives -1.02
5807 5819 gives 0.30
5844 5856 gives -0.21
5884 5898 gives 1.53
